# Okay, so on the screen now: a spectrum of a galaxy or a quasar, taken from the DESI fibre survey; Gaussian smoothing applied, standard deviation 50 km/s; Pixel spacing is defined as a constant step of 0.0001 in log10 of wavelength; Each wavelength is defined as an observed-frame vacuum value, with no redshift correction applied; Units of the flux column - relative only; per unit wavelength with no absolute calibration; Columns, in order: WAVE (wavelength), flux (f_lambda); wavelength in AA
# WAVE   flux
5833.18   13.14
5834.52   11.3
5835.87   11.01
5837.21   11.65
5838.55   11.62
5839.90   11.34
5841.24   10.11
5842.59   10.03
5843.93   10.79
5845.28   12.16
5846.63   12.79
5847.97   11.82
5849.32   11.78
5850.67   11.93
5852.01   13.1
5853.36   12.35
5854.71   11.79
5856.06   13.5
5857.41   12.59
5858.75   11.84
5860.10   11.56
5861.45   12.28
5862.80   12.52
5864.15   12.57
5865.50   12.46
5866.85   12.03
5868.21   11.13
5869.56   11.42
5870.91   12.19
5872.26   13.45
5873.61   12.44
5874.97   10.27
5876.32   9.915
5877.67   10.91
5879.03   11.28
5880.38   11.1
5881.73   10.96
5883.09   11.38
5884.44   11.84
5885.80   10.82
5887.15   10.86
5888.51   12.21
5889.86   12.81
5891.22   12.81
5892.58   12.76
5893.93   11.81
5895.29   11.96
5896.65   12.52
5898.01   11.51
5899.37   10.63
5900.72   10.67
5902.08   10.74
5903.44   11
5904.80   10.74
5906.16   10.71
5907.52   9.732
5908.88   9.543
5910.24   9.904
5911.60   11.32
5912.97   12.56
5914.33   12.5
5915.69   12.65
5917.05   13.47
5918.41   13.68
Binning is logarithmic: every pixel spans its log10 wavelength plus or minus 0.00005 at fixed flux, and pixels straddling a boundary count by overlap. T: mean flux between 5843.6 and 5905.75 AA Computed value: 11.8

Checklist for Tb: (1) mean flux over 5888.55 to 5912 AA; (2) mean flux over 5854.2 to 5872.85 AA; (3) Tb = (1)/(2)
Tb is 0.9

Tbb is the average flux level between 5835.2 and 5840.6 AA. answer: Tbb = 11.4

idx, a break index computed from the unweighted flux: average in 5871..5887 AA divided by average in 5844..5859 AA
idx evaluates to 0.92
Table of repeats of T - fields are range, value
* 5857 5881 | 11.8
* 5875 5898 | 11.6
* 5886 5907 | 11.6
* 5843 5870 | 12.1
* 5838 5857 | 11.8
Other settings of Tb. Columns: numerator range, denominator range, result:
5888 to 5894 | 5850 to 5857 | 1.00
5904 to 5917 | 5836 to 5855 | 0.96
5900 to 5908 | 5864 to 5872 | 0.89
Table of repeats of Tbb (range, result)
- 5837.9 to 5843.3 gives 10.8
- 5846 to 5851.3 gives 12.1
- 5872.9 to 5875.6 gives 11.4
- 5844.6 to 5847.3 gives 12.4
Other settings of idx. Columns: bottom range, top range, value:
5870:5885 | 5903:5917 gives 0.98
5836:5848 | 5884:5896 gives 1.06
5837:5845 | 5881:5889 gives 1.03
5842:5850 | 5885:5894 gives 1.04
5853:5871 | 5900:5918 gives 0.92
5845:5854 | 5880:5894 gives 0.96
